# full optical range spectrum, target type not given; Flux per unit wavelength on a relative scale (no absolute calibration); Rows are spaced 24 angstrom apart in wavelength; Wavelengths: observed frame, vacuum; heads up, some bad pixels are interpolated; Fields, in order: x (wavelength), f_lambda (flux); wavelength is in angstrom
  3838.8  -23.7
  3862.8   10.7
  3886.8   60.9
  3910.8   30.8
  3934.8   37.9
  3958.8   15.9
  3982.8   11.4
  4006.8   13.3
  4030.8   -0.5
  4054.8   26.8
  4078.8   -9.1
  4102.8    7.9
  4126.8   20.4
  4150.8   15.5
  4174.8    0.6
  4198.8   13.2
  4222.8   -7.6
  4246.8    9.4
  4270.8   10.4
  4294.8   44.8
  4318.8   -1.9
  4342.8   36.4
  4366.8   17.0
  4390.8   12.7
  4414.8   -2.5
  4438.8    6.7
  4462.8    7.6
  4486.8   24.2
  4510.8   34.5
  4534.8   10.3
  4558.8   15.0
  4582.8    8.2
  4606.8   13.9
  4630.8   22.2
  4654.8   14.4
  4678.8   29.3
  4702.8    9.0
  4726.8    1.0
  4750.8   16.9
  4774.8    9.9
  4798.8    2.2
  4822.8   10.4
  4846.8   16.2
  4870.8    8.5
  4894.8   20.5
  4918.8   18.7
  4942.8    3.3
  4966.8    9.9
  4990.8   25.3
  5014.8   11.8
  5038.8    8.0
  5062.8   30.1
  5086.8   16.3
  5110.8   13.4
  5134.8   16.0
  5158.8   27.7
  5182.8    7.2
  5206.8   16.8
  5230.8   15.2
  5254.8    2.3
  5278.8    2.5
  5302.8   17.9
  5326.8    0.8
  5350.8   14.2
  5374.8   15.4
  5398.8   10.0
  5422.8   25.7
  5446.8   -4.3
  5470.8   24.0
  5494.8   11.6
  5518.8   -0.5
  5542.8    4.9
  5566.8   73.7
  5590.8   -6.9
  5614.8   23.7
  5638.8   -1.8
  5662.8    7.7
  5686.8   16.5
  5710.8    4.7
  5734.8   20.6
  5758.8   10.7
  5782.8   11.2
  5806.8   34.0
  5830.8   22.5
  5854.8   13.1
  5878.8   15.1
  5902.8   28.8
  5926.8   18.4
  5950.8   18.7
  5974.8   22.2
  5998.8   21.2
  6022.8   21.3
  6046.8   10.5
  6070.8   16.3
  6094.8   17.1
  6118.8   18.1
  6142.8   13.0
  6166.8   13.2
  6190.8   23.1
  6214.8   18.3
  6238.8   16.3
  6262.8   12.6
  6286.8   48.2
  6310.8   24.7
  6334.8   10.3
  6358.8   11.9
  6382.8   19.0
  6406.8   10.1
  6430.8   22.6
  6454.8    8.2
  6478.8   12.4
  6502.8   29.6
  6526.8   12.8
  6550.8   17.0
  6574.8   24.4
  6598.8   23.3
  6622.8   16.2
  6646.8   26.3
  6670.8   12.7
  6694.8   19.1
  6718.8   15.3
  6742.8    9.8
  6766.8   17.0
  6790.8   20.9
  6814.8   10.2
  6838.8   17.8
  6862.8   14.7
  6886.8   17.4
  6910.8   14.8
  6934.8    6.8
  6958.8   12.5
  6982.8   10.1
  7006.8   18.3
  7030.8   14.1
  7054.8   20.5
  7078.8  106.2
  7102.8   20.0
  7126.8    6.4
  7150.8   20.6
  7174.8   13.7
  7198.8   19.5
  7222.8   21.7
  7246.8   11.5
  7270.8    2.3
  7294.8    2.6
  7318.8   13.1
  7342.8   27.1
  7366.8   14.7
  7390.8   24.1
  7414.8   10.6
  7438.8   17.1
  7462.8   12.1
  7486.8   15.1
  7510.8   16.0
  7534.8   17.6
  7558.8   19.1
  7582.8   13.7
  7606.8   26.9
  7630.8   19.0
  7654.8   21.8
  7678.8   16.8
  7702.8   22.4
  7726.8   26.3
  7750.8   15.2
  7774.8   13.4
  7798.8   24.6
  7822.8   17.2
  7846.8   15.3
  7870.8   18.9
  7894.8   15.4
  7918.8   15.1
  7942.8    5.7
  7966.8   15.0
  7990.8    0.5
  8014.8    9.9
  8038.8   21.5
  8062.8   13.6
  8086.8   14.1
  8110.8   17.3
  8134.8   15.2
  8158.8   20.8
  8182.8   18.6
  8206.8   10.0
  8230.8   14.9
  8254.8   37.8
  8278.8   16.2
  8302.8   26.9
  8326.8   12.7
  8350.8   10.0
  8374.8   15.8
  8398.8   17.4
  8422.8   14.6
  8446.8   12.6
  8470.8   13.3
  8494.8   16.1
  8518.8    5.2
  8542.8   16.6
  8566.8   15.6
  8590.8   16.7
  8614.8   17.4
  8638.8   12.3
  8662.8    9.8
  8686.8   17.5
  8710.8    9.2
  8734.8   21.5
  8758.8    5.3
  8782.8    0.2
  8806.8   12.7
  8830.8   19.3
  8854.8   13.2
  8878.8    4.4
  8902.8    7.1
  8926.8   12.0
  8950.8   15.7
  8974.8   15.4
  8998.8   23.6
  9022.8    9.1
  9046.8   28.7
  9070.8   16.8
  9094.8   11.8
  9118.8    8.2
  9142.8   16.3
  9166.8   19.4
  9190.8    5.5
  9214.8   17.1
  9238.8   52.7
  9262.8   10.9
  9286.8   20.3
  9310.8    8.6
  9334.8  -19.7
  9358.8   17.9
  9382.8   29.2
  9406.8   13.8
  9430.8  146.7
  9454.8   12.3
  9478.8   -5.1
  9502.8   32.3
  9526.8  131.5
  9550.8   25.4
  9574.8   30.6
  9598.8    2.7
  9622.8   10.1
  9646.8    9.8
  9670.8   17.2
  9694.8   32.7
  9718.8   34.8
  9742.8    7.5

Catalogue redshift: 0.90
